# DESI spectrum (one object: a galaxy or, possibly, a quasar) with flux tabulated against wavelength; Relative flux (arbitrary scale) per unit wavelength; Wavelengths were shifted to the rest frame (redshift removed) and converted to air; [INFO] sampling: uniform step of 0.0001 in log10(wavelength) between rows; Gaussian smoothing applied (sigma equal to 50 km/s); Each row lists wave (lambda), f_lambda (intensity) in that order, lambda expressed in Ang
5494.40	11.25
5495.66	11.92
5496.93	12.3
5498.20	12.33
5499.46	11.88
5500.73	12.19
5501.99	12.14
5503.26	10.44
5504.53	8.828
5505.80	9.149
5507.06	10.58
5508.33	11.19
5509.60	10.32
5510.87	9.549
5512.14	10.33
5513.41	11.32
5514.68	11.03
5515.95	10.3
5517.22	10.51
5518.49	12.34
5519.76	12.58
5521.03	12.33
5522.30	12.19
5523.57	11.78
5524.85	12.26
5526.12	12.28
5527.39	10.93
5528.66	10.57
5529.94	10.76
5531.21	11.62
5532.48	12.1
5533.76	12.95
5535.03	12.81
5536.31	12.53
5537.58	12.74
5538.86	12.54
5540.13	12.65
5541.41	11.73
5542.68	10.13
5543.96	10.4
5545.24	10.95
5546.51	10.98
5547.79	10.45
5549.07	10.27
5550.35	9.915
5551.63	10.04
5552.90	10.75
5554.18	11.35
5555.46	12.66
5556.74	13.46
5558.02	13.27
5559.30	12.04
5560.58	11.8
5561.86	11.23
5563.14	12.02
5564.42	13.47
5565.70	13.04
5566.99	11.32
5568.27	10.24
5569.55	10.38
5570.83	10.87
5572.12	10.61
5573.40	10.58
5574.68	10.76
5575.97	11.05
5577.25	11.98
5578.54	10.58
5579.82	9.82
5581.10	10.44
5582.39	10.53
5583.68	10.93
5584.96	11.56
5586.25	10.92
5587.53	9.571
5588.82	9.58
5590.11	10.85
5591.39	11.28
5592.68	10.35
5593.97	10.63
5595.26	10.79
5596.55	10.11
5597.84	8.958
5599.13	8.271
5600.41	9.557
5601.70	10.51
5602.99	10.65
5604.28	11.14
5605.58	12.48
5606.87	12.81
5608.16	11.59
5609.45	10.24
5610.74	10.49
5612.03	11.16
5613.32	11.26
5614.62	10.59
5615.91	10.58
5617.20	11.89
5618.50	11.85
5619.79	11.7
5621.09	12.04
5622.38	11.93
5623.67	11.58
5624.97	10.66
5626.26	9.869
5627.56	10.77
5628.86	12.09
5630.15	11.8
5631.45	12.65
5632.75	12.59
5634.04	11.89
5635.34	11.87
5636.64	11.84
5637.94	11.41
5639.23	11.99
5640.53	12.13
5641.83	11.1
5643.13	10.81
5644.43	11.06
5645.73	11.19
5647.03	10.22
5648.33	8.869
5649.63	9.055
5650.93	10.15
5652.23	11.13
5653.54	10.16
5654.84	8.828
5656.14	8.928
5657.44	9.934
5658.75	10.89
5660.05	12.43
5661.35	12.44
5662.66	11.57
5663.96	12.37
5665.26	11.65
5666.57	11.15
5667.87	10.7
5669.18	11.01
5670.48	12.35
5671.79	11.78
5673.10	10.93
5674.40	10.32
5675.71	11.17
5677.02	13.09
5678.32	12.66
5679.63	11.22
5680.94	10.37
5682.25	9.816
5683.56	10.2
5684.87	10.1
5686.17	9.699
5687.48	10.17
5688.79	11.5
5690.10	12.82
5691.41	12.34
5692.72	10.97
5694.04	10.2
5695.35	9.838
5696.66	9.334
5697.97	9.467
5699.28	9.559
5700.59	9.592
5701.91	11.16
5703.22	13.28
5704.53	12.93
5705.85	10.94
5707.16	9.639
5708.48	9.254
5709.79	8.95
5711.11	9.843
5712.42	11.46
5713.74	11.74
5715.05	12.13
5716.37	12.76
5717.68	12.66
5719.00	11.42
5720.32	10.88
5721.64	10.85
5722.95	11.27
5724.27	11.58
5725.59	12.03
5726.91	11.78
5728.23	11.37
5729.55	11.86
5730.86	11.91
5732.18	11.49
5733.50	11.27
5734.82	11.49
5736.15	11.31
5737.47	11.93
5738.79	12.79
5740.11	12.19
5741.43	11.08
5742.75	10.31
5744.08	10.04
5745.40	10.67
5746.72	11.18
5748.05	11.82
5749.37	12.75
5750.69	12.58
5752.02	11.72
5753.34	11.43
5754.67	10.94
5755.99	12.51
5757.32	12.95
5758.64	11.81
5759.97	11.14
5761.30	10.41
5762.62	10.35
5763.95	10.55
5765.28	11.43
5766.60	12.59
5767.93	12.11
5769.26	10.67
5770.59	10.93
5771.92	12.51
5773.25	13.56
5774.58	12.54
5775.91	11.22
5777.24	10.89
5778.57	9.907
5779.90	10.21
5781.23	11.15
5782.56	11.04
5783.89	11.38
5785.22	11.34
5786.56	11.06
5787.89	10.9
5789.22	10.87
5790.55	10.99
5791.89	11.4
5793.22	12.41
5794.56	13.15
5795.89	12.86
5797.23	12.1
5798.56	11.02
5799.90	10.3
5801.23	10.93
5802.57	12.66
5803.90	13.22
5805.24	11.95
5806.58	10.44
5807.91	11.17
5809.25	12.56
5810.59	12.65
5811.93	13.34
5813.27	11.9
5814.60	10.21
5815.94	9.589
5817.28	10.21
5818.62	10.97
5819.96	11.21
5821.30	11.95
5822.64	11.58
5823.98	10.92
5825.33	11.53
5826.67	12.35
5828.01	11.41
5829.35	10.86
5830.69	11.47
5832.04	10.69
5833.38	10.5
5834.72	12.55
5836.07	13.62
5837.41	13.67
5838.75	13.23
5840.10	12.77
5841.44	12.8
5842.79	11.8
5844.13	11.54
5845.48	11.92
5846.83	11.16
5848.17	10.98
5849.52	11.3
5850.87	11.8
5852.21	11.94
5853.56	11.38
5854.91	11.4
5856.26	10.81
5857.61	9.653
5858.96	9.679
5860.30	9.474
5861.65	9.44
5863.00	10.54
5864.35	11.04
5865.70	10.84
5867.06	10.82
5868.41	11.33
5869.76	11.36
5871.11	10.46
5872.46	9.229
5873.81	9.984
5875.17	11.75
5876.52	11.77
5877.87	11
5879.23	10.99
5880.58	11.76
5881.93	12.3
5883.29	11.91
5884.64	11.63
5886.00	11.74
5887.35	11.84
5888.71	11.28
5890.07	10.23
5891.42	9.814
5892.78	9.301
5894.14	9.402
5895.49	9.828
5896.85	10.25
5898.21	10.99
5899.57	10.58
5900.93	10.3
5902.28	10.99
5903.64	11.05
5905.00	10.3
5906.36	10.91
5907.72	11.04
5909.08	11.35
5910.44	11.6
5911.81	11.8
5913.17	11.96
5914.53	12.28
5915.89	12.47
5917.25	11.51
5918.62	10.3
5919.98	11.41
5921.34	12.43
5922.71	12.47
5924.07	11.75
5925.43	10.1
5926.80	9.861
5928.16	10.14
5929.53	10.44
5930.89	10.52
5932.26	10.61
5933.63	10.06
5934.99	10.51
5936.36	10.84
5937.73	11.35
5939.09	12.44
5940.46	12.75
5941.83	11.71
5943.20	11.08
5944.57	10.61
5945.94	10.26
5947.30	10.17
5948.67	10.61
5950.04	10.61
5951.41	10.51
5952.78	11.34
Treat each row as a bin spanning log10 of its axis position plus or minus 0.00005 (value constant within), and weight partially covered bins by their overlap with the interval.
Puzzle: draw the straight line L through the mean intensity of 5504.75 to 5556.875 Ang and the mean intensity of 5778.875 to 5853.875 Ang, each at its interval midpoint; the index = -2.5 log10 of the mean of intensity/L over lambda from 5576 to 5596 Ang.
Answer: 0.07 mag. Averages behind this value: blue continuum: 11.3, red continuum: 11.6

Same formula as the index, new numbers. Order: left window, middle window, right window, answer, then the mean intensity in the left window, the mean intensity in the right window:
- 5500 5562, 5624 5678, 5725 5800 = 0.03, 11.4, 11.5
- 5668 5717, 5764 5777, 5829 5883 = -0.07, 10.9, 11.3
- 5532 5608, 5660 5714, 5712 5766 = 0.04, 11.2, 11.6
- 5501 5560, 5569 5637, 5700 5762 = 0.04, 11.4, 11.4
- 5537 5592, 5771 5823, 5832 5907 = -0.04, 11.2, 11.1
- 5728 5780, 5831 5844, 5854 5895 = -0.13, 11.5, 10.8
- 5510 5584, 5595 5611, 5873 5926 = 0.08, 11.4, 11.1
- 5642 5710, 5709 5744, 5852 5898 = -0.06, 10.8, 10.8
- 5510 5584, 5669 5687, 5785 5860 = 0.04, 11.4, 11.6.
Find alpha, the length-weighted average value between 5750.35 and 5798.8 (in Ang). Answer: 11.5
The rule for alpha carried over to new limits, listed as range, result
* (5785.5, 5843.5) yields 11.7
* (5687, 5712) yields 10.6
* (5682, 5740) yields 11.1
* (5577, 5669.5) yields 10.9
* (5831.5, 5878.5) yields 11.3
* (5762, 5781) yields 11.4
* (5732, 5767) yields 11.5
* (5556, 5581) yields 11.5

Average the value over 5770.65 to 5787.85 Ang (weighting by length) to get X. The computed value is 11.4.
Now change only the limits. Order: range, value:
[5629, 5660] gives 10.9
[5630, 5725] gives 11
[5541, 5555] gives 10.6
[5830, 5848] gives 12.1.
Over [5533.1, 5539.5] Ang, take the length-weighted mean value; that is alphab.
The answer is 12.7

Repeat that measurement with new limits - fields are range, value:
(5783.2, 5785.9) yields 11.3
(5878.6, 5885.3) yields 11.7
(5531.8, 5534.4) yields 12.5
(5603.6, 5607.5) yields 12.1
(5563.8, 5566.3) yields 13.3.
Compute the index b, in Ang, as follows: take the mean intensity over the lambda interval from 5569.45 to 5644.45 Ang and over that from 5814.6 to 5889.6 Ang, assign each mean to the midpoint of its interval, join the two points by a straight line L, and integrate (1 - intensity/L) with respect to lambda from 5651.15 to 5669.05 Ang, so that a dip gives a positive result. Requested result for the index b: 0.3 Ang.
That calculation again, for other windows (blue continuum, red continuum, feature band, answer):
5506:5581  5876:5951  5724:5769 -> -1.5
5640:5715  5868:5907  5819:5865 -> -2.6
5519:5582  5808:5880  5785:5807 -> -0.6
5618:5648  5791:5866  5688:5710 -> 1.5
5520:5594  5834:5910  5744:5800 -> -1.5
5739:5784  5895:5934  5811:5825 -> 0.1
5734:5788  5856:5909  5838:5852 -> -1.3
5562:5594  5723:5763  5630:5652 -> 0.0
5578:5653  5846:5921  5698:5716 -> 0.3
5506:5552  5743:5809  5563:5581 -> 0.3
